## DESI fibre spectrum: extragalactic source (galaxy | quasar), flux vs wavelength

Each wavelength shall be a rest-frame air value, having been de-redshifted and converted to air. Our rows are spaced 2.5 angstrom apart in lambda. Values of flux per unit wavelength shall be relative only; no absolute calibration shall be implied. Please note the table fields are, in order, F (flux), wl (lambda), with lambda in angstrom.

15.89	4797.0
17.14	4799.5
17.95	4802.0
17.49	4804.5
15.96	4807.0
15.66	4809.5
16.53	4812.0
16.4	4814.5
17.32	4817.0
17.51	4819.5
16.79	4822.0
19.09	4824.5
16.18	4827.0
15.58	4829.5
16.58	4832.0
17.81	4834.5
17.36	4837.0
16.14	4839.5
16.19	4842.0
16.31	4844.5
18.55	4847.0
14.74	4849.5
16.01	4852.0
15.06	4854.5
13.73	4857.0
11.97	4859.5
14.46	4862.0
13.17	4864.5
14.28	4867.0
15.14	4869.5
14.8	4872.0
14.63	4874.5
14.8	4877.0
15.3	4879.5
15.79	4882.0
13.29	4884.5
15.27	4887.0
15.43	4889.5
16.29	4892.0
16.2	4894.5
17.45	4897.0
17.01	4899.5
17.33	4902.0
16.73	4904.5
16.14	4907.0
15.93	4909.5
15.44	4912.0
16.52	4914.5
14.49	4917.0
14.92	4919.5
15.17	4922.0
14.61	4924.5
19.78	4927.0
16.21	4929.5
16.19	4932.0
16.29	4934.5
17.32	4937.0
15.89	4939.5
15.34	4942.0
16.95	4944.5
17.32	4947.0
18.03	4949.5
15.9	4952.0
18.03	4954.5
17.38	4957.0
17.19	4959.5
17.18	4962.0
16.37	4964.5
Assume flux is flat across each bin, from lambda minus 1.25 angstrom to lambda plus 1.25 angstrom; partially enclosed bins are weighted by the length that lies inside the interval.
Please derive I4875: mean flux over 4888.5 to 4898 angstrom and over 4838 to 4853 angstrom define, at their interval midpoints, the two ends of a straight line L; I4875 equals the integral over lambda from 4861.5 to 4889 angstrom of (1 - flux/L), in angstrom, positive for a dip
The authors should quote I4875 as 2.8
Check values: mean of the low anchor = 16.3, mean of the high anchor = 16.3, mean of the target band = 14.7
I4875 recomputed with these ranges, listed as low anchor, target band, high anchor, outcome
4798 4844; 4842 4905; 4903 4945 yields 4.3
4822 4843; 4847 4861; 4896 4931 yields 1.7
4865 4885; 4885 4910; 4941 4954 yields -1.5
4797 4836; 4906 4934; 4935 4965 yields 1.6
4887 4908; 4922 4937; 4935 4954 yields 0.1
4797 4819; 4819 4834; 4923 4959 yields -0.2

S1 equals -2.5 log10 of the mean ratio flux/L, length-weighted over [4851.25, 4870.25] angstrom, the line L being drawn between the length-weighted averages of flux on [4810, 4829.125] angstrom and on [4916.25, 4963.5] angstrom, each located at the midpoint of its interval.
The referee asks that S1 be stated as 0.19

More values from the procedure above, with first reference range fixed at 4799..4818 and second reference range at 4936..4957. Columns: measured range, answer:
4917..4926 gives 0.13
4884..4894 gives 0.10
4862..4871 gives 0.18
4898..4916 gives 0.03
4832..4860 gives 0.06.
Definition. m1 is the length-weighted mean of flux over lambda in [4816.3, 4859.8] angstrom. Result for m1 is 16.4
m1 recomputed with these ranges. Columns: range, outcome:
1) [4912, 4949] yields 16.2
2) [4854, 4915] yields 15.3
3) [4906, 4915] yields 16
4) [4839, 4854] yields 16.3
